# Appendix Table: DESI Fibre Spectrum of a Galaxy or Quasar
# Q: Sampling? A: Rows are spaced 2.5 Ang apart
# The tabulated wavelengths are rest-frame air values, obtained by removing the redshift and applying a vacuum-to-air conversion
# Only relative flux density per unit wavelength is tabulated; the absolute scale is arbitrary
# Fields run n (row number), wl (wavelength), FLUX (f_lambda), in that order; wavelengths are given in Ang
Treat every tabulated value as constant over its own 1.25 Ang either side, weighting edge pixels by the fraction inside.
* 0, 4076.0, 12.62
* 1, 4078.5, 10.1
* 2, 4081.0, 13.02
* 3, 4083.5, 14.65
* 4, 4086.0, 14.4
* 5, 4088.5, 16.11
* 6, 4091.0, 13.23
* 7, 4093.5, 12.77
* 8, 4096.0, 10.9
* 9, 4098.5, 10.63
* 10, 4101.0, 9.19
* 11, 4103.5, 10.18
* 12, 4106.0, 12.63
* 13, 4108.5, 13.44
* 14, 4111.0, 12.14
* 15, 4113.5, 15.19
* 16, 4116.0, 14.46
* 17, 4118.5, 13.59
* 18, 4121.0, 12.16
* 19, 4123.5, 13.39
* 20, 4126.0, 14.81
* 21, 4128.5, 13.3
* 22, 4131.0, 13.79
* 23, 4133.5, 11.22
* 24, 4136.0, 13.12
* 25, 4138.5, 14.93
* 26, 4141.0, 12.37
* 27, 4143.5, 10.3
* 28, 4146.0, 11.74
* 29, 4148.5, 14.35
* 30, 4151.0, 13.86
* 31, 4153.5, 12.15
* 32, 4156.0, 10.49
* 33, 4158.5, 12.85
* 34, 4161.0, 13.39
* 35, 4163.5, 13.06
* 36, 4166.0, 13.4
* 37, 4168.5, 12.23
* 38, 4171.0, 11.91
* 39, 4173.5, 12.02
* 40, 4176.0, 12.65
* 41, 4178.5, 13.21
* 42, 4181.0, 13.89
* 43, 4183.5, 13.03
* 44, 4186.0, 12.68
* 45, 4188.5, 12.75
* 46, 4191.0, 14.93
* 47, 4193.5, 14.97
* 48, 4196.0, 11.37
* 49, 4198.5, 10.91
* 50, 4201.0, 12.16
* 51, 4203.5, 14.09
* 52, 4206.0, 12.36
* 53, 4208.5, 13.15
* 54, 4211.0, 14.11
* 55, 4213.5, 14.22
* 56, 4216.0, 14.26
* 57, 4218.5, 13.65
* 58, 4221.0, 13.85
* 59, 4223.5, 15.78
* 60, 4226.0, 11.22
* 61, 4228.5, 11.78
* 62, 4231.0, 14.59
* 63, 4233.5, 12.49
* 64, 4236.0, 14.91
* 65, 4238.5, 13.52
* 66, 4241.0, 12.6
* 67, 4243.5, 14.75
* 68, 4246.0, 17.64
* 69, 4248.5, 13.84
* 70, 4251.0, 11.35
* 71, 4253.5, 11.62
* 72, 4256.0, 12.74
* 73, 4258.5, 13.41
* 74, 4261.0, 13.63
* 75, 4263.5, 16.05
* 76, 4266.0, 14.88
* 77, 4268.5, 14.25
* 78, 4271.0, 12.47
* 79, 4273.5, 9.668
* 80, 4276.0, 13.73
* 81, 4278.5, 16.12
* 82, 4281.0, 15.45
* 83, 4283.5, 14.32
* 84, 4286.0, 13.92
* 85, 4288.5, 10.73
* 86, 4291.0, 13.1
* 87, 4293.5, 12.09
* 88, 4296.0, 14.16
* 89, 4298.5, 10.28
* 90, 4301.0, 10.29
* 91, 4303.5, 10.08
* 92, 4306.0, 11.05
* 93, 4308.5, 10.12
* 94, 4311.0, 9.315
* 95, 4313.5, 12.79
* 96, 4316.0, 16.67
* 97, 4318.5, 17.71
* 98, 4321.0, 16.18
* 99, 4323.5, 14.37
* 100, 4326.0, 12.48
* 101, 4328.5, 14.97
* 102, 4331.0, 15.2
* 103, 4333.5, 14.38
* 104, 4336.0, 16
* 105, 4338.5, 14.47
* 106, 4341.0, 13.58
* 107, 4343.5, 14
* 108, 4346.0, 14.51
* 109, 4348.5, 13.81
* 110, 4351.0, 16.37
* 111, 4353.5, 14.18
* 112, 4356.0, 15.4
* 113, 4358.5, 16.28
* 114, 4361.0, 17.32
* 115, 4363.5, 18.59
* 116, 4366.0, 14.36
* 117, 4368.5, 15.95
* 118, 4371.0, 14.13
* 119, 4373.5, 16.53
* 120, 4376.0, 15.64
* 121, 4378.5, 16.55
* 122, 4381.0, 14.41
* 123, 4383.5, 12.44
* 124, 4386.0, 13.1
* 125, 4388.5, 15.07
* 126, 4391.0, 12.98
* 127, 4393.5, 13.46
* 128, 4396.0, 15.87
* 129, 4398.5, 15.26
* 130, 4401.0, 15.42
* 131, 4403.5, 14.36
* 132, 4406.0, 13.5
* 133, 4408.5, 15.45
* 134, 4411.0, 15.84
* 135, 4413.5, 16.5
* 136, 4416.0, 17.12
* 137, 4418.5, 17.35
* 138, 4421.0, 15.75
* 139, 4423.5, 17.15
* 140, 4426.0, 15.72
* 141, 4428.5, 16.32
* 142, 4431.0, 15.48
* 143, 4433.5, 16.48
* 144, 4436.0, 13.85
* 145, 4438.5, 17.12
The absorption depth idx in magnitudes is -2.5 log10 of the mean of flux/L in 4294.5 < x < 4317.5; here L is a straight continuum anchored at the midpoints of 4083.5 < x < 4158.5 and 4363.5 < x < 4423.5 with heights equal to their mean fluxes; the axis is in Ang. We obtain 0.228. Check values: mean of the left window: 12.8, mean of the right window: 15.2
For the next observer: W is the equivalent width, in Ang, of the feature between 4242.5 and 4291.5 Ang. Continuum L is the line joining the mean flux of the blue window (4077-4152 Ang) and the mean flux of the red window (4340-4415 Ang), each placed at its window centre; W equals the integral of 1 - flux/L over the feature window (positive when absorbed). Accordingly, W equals 1.5 Ang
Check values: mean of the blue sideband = 12.9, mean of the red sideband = 15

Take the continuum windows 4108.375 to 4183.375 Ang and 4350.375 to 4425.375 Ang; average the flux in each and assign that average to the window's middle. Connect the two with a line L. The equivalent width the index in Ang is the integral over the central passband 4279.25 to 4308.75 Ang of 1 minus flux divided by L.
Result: 4.5 Ang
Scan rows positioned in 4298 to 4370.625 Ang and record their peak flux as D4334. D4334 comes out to 18.59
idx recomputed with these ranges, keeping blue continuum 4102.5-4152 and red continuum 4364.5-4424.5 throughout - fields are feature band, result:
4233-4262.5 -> 0.03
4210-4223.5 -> -0.03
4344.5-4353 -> 0.00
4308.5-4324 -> 0.03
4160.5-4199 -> 0.04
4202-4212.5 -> 0.02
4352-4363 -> -0.08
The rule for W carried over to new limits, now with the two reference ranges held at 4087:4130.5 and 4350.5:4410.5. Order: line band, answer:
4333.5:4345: 0.2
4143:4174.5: 1.8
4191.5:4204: 0.8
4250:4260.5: 1.2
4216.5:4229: 0.4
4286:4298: 1.5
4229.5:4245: 0.1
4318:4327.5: -0.2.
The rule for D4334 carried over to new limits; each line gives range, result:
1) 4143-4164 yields 14.35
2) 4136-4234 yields 15.78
